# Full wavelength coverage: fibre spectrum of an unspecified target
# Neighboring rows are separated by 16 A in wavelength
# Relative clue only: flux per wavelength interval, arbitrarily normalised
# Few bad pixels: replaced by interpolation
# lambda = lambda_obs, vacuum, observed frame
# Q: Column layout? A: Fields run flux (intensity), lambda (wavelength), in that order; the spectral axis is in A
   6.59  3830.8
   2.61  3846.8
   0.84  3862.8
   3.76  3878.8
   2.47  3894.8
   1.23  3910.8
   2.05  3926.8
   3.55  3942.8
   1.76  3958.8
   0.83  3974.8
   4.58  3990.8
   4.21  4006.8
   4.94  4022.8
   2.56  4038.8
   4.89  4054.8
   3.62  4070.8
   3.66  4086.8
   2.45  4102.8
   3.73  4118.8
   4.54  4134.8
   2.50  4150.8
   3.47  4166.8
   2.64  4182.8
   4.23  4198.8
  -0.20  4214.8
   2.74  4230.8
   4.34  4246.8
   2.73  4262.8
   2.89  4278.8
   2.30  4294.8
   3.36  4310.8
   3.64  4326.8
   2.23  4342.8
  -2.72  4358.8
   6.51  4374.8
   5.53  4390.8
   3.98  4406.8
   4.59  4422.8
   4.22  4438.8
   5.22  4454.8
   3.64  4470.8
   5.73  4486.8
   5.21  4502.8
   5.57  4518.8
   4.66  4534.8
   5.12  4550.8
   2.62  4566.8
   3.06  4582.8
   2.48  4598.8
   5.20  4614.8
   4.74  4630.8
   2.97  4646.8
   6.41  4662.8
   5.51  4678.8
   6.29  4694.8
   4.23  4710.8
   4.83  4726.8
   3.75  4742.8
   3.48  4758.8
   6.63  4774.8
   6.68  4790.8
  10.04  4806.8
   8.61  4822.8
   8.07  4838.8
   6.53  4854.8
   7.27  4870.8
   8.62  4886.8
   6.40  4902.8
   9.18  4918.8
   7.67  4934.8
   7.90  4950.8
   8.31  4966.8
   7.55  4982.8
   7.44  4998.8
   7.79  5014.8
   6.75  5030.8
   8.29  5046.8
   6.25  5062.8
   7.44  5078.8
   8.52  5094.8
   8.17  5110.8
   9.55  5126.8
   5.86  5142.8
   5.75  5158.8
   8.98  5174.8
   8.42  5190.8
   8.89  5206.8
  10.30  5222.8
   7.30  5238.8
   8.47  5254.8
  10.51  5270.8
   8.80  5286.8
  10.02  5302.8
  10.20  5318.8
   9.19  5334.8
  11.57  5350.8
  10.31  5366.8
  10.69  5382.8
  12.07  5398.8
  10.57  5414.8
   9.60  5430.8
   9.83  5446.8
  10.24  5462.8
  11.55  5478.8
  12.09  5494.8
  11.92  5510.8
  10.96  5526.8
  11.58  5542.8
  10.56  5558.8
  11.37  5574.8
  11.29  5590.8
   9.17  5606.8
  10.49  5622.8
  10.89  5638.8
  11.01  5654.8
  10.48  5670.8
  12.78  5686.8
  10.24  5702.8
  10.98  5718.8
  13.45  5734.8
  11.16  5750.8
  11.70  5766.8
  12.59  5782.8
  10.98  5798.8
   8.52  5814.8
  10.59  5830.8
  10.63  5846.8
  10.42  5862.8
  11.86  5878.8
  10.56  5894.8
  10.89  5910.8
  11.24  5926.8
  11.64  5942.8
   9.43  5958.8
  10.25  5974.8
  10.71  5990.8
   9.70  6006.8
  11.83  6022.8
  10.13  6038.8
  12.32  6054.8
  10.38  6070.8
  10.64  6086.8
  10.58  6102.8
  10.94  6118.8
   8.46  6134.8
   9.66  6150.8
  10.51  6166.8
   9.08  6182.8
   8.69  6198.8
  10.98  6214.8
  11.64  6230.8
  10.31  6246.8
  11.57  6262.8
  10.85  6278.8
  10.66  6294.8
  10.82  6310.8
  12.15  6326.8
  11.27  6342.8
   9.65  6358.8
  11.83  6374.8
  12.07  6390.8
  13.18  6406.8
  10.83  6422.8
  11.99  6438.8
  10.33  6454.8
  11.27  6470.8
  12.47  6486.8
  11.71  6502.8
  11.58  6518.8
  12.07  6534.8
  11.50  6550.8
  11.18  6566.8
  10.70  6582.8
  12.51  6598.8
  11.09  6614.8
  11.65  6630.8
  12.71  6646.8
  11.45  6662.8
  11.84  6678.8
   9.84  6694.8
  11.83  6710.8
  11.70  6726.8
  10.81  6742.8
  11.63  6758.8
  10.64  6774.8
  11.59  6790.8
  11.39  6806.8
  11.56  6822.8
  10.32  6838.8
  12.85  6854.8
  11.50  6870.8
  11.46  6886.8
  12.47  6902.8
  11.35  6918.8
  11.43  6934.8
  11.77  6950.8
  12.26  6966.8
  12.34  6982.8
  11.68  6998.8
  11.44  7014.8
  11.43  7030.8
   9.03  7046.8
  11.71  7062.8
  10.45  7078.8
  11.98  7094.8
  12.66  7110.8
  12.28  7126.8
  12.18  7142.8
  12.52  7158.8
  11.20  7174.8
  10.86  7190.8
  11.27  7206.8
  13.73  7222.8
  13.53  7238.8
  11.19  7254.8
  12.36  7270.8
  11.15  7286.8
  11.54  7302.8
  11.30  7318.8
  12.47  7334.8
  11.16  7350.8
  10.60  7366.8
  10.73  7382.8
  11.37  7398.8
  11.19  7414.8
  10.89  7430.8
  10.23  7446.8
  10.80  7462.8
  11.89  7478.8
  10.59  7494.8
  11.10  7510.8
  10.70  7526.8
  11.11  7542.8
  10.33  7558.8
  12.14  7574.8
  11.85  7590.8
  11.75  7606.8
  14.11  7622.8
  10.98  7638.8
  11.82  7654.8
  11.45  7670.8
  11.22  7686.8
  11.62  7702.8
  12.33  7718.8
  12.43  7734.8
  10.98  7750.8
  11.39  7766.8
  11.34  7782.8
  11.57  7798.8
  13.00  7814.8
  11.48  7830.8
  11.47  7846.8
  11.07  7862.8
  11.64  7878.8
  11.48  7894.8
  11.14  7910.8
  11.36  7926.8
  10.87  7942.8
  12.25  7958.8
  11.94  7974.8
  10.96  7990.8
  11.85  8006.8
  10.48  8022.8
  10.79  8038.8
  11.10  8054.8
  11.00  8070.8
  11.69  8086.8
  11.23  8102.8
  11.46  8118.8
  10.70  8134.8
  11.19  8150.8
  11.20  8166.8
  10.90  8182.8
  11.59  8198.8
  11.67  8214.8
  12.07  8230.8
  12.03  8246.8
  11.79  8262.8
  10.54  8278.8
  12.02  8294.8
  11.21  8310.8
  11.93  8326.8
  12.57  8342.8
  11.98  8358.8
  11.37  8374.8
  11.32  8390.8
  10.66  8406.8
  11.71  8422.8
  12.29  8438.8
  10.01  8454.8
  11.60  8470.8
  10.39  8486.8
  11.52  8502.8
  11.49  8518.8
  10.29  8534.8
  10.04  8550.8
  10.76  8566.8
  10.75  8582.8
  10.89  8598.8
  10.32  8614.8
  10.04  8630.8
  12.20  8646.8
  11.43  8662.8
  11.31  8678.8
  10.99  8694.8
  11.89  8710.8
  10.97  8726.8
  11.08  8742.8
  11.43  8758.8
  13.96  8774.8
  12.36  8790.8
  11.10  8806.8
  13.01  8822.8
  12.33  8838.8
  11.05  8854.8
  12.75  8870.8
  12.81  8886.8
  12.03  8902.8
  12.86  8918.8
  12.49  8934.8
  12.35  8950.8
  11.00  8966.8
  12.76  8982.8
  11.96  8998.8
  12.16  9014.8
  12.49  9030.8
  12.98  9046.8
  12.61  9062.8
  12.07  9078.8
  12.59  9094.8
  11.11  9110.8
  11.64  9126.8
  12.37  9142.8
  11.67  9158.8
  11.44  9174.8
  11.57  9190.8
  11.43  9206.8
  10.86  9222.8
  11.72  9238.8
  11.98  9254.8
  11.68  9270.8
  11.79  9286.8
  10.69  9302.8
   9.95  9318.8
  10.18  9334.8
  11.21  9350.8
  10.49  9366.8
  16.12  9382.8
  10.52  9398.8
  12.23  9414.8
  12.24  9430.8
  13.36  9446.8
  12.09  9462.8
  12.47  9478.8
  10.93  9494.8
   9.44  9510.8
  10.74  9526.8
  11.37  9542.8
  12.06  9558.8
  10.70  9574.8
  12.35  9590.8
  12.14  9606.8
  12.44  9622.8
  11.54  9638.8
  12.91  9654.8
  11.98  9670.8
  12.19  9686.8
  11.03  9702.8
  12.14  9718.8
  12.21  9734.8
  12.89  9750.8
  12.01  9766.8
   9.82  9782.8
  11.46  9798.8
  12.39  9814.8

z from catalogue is 0.20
